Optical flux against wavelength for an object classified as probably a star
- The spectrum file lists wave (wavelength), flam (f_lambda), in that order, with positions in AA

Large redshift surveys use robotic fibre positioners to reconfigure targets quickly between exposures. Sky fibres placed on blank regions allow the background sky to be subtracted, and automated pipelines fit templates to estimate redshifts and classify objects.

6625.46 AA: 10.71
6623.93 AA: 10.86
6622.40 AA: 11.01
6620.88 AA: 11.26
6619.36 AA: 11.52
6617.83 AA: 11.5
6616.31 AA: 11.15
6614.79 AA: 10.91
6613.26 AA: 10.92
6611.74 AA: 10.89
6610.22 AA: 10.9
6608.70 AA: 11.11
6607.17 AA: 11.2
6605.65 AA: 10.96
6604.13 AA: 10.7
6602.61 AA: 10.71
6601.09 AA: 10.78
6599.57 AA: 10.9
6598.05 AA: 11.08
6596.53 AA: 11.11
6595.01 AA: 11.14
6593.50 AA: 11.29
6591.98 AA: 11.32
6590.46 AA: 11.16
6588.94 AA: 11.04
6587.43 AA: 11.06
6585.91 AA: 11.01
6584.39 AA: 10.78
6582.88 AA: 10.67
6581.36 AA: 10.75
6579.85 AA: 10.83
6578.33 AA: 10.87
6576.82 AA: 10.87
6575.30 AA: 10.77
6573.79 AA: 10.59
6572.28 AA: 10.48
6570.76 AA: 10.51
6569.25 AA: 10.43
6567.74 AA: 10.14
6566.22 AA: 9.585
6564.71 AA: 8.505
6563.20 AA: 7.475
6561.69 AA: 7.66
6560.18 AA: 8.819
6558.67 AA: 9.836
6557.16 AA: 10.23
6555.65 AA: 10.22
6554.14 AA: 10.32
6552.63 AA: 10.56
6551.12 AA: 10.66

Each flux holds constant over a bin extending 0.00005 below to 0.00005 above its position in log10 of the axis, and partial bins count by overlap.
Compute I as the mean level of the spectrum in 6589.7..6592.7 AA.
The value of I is 11.2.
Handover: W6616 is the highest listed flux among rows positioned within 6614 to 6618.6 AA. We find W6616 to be 11.5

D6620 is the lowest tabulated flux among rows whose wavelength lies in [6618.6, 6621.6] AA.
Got 11.26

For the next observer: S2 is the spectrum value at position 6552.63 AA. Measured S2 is 10.56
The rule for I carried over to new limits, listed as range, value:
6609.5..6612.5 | 10.9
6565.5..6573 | 10.2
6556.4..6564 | 8.81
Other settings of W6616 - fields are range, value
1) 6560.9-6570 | 10.43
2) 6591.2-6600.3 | 11.32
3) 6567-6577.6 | 10.87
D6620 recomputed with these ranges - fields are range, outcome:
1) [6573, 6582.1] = 10.59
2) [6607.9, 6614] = 10.89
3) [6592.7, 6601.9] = 10.78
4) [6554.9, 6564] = 7.475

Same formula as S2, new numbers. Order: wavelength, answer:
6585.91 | 11.01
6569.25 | 10.43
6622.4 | 11.01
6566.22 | 9.585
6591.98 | 11.32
